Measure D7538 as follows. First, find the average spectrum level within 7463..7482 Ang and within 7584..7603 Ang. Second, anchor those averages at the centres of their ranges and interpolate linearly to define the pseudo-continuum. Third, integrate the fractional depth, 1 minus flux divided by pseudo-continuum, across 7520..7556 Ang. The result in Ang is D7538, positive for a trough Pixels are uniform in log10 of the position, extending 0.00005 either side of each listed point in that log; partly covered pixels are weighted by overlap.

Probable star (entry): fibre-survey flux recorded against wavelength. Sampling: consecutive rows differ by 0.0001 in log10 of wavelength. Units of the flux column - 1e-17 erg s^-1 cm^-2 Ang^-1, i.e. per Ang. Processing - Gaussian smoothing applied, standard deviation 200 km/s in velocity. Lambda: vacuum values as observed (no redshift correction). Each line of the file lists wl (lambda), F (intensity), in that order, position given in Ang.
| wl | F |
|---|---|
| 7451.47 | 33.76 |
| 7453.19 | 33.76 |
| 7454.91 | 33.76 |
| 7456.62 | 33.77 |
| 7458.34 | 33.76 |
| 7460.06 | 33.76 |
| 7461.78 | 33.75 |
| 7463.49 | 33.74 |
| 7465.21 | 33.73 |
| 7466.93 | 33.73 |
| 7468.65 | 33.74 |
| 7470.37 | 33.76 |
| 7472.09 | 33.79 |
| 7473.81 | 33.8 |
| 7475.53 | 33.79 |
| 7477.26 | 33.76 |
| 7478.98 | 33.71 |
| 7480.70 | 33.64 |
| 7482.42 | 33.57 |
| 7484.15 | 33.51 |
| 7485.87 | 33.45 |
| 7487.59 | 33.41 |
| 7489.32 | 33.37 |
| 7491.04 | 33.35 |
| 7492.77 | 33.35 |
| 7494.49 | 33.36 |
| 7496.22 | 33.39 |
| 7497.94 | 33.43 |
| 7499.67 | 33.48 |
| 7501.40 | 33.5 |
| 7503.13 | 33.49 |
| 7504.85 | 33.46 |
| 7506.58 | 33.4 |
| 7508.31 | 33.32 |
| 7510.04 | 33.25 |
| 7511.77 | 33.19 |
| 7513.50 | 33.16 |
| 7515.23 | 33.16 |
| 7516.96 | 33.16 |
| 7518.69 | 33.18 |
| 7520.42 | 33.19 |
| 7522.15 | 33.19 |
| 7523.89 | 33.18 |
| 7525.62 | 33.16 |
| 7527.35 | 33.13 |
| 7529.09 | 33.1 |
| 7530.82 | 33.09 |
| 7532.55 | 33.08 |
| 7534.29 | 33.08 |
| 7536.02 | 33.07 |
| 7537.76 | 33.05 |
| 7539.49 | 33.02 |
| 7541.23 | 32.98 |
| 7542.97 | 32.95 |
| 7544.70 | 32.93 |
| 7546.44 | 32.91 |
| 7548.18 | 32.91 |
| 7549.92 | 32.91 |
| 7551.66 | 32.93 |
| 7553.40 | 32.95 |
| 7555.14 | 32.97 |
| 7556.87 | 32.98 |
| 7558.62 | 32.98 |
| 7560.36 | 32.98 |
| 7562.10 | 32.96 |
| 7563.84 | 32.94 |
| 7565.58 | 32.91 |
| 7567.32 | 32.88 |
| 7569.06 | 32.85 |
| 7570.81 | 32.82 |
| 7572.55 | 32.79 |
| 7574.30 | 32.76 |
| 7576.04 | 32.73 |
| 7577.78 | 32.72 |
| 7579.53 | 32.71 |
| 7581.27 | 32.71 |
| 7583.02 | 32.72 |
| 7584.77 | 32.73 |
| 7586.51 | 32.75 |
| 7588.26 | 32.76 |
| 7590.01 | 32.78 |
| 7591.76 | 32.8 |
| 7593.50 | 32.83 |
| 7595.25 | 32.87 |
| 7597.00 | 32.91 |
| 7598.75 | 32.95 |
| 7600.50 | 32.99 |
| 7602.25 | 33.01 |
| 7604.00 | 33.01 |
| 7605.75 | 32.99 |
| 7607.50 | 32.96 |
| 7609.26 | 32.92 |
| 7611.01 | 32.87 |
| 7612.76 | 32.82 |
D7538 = 0.2 Ang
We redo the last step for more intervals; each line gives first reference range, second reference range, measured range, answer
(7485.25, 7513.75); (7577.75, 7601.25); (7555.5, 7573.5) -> 0.0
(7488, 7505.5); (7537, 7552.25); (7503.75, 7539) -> 0.0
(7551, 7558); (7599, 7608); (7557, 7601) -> 0.2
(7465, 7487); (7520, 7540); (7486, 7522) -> 0.1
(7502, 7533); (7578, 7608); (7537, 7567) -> 0.1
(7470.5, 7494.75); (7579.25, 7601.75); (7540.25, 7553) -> 0.1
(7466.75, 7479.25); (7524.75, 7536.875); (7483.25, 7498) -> 0.1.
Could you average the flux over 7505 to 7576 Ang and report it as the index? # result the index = 33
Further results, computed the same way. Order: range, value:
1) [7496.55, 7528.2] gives 33.3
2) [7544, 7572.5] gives 32.9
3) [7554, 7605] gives 32.9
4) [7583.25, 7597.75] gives 32.8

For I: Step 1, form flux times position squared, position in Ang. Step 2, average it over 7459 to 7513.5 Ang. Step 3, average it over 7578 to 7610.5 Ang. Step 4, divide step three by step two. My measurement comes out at 1.0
